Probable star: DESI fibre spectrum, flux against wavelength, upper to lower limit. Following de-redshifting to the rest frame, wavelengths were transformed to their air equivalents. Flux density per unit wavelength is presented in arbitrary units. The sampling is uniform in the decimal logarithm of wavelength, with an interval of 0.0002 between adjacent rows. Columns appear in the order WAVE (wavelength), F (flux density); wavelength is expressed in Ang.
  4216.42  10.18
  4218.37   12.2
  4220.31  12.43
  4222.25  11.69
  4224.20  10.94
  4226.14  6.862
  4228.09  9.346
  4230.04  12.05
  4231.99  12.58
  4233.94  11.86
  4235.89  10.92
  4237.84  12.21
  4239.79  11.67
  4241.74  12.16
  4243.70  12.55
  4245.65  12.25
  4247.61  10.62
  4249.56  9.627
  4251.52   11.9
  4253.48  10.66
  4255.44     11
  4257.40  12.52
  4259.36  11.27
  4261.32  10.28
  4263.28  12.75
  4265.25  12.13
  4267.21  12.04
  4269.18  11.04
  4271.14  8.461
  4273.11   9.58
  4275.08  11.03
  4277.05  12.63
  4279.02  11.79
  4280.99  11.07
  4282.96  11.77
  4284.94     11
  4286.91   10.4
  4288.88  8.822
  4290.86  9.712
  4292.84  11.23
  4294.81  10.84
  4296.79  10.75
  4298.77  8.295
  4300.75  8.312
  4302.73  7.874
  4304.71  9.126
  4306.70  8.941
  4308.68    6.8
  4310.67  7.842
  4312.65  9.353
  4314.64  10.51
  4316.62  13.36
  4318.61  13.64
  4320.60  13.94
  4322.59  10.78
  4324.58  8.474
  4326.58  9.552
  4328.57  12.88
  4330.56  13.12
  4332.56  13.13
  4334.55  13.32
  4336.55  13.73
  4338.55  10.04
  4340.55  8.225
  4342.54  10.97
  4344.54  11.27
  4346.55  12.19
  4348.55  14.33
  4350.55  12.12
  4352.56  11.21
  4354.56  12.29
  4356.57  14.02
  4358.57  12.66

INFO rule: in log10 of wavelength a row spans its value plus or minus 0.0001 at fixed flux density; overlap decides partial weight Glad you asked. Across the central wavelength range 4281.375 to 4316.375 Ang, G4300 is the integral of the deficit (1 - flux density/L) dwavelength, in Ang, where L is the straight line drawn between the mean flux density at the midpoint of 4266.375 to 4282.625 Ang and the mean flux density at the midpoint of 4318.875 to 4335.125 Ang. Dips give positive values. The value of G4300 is 5.5 Ang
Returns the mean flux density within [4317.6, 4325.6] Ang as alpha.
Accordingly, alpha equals 11.7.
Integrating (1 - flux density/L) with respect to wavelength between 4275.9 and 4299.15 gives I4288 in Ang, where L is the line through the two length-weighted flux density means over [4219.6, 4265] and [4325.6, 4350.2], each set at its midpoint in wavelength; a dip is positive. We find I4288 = 1.7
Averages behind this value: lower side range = 11.3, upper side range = 11.9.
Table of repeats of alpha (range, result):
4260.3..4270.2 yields 11.6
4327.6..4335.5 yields 13.1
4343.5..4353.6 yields 12.2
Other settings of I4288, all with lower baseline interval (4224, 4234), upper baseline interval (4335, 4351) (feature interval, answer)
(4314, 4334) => -0.9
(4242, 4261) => -1.2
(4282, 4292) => 0.6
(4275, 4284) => -0.6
